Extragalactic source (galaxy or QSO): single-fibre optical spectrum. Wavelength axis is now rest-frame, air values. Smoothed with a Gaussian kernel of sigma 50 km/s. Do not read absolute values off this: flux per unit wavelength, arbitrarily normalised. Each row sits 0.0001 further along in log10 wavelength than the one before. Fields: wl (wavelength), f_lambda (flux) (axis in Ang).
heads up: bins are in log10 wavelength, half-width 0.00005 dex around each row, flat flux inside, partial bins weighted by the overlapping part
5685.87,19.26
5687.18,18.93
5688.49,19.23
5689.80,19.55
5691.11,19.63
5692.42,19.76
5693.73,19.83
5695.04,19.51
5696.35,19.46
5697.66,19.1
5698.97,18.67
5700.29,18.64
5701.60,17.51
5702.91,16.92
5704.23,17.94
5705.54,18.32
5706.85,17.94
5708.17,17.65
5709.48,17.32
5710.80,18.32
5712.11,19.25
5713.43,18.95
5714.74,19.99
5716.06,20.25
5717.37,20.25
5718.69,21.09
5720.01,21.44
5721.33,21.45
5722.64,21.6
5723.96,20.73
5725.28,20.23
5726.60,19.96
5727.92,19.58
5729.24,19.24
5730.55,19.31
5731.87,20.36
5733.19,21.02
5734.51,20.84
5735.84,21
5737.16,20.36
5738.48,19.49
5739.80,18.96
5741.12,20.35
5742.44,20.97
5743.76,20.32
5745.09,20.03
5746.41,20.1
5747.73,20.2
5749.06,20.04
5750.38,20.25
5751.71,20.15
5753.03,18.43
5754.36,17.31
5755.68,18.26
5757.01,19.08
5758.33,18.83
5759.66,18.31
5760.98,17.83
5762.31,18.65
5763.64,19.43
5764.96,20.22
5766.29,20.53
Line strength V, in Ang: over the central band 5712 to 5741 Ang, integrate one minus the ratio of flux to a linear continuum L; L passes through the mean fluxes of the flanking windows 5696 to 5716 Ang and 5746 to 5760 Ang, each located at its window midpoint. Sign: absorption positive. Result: -2.3 Ang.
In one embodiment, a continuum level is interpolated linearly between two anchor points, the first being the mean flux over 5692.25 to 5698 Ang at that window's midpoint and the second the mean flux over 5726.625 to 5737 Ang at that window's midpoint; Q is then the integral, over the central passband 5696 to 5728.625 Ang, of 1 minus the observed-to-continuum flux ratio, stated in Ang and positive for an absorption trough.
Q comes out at 0.9 Ang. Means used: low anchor 19.6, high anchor 20.2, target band 19.3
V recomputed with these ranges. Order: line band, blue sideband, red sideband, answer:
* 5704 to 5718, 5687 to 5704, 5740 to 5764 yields 0.2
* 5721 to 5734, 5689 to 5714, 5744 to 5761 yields -1.0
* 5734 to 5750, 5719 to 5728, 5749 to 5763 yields -0.5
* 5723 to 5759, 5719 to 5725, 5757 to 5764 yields 0.2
